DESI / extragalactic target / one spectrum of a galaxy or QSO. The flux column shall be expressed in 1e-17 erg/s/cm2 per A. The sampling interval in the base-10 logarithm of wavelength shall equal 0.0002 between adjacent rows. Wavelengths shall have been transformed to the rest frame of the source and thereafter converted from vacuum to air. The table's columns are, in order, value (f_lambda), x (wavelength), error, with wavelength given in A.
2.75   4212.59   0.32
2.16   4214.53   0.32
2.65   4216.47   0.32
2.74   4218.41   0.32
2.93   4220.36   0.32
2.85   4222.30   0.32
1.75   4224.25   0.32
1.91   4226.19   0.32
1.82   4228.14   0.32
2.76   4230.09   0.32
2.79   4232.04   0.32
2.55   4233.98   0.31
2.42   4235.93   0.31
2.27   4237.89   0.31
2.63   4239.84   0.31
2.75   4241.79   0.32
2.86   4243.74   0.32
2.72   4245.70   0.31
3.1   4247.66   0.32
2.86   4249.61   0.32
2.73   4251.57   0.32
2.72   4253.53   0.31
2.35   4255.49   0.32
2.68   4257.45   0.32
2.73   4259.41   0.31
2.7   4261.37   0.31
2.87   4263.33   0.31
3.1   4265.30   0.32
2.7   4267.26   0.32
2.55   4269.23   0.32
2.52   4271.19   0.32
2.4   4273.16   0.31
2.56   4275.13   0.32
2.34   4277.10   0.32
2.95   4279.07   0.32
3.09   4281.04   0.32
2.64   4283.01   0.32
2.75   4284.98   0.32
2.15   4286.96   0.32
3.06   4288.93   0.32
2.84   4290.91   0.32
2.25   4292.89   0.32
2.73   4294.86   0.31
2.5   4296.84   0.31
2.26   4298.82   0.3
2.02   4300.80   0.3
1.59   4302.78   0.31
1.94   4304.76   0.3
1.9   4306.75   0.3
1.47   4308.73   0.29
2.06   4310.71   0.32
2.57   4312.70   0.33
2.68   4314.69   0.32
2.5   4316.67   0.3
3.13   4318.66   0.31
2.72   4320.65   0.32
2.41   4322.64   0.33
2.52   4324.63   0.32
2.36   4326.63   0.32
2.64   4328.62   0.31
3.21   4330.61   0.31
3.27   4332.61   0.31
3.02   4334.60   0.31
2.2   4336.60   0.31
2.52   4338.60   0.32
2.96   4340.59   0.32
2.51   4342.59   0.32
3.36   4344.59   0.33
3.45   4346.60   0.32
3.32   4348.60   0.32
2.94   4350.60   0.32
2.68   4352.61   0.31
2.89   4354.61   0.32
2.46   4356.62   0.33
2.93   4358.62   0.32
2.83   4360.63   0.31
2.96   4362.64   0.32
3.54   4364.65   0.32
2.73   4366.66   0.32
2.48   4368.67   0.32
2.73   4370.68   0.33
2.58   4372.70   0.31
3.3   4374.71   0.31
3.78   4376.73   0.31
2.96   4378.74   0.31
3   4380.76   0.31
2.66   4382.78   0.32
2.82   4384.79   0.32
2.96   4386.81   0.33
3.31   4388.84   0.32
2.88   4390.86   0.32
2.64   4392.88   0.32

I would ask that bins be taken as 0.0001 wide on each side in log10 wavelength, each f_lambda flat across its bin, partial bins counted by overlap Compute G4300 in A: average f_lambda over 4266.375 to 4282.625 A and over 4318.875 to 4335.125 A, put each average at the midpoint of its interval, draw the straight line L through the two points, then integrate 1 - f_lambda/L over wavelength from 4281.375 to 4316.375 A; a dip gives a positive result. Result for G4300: 4.7 A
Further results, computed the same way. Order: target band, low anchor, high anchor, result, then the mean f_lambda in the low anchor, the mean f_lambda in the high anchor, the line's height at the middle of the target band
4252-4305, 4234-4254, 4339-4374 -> 3.7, 2.7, 2.9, 2.76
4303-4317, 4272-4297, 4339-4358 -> 3.3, 2.64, 2.94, 2.76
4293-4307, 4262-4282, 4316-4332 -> 2.9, 2.71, 2.7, 2.7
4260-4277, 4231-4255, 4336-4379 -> 0.5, 2.69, 2.92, 2.74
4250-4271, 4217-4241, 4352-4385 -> -1.2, 2.46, 2.91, 2.56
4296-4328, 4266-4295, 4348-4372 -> 5.1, 2.64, 2.86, 2.73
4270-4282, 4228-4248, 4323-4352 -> 0.3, 2.62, 2.86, 2.72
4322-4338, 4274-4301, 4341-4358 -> 0.8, 2.6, 2.95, 2.84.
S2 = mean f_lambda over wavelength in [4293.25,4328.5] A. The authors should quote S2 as 2.32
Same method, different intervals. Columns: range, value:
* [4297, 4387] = 2.7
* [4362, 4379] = 3.01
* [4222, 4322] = 2.52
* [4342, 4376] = 2.93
